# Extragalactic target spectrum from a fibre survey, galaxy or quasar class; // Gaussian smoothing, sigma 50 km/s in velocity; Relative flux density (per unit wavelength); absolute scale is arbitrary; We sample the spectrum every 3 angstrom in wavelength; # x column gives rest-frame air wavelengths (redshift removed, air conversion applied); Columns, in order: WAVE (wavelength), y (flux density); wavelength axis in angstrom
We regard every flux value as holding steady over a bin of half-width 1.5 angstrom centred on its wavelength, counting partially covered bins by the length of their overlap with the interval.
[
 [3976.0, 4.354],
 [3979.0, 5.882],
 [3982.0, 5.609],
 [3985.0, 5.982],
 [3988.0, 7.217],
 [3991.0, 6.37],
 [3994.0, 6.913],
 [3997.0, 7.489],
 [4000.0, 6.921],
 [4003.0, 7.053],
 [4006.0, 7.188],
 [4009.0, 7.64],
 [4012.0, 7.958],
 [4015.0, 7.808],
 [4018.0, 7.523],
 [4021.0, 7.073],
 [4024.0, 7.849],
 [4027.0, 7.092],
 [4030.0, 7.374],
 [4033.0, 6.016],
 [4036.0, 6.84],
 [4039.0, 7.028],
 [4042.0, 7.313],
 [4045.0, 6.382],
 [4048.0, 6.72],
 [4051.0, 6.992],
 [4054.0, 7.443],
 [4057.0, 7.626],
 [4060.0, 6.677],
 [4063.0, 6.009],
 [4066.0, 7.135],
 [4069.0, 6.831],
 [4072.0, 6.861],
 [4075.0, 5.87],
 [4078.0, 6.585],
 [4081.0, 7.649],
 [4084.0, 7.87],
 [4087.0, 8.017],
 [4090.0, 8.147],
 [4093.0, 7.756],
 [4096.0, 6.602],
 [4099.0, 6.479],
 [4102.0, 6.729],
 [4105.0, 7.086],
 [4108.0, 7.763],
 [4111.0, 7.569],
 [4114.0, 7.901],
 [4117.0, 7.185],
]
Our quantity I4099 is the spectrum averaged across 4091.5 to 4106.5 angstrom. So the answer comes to 6.93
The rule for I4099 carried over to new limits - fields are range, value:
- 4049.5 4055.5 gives 7.22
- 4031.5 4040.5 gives 6.63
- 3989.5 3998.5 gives 6.92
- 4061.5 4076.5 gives 6.54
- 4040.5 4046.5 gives 6.85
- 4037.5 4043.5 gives 7.17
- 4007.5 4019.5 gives 7.73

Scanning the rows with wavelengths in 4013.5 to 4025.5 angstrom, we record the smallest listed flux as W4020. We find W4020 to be 7.073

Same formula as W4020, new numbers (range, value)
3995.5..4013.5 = 6.921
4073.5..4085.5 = 5.87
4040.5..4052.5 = 6.382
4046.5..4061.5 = 6.677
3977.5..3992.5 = 5.609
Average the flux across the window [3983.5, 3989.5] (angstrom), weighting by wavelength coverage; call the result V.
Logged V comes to 6.6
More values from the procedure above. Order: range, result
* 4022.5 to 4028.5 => 7.47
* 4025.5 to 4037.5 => 6.83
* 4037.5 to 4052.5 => 6.89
